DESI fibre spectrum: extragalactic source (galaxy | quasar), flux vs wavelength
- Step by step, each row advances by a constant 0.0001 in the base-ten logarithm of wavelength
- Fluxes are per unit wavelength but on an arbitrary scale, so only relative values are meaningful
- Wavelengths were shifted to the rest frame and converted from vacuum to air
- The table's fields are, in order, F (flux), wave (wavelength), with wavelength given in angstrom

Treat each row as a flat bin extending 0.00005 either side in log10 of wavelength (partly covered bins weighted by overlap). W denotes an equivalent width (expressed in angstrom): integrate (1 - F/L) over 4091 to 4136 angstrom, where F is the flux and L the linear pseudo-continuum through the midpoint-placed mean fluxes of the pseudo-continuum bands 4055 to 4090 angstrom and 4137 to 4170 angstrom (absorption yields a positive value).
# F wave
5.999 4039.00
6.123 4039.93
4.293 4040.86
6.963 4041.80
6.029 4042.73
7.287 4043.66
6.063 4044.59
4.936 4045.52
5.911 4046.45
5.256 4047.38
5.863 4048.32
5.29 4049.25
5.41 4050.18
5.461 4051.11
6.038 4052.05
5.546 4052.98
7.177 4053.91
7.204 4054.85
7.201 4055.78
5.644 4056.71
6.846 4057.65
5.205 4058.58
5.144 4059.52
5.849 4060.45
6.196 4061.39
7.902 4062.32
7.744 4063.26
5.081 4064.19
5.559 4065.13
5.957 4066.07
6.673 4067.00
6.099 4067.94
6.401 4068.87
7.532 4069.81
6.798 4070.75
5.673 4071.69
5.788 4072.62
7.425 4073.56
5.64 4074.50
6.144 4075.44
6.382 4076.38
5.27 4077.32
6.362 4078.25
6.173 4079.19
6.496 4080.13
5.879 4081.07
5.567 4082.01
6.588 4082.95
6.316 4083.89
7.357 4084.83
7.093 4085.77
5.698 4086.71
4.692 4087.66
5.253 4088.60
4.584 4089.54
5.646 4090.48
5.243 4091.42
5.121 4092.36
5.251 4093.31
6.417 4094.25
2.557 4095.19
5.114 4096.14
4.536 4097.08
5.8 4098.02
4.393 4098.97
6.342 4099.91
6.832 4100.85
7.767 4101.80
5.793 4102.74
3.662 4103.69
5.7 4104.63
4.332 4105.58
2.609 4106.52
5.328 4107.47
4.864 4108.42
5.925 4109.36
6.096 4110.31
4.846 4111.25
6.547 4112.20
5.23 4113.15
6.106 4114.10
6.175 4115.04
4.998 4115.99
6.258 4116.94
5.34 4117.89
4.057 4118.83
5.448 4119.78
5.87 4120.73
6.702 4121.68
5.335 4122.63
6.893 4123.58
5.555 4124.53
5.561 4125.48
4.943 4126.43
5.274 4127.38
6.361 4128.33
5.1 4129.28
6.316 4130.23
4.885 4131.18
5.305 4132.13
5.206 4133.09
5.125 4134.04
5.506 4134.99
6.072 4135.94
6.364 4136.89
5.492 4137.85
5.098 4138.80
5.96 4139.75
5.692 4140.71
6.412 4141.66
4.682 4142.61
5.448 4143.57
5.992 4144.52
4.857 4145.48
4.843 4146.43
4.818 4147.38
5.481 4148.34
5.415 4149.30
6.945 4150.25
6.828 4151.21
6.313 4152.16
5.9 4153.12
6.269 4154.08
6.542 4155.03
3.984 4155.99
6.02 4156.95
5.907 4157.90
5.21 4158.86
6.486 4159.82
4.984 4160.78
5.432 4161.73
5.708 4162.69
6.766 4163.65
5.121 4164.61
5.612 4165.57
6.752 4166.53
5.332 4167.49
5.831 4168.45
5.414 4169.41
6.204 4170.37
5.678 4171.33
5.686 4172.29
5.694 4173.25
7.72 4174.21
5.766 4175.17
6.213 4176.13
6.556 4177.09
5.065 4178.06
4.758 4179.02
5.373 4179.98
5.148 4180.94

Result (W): 3.8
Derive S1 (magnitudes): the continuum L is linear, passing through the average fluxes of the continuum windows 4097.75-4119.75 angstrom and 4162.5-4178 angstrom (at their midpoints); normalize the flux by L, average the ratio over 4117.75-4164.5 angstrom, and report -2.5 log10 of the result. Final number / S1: 0.01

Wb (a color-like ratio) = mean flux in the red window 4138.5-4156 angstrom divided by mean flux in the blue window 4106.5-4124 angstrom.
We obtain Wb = 1.0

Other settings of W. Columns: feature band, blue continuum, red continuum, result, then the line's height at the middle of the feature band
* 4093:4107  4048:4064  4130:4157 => 1.8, 5.92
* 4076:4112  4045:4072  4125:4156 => 2.4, 5.91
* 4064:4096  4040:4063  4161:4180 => 0.5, 5.99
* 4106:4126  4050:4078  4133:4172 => 1.4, 5.93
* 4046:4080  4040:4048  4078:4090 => -1.4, 5.92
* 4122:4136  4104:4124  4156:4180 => -0.1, 5.54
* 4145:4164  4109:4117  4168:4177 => 0.8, 5.97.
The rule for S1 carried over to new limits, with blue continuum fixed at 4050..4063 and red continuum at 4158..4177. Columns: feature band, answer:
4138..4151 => 0.080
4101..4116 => 0.125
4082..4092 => 0.058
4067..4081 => -0.020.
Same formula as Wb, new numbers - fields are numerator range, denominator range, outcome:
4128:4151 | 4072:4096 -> 0.96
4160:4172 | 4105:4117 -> 1.09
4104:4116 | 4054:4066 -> 0.84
